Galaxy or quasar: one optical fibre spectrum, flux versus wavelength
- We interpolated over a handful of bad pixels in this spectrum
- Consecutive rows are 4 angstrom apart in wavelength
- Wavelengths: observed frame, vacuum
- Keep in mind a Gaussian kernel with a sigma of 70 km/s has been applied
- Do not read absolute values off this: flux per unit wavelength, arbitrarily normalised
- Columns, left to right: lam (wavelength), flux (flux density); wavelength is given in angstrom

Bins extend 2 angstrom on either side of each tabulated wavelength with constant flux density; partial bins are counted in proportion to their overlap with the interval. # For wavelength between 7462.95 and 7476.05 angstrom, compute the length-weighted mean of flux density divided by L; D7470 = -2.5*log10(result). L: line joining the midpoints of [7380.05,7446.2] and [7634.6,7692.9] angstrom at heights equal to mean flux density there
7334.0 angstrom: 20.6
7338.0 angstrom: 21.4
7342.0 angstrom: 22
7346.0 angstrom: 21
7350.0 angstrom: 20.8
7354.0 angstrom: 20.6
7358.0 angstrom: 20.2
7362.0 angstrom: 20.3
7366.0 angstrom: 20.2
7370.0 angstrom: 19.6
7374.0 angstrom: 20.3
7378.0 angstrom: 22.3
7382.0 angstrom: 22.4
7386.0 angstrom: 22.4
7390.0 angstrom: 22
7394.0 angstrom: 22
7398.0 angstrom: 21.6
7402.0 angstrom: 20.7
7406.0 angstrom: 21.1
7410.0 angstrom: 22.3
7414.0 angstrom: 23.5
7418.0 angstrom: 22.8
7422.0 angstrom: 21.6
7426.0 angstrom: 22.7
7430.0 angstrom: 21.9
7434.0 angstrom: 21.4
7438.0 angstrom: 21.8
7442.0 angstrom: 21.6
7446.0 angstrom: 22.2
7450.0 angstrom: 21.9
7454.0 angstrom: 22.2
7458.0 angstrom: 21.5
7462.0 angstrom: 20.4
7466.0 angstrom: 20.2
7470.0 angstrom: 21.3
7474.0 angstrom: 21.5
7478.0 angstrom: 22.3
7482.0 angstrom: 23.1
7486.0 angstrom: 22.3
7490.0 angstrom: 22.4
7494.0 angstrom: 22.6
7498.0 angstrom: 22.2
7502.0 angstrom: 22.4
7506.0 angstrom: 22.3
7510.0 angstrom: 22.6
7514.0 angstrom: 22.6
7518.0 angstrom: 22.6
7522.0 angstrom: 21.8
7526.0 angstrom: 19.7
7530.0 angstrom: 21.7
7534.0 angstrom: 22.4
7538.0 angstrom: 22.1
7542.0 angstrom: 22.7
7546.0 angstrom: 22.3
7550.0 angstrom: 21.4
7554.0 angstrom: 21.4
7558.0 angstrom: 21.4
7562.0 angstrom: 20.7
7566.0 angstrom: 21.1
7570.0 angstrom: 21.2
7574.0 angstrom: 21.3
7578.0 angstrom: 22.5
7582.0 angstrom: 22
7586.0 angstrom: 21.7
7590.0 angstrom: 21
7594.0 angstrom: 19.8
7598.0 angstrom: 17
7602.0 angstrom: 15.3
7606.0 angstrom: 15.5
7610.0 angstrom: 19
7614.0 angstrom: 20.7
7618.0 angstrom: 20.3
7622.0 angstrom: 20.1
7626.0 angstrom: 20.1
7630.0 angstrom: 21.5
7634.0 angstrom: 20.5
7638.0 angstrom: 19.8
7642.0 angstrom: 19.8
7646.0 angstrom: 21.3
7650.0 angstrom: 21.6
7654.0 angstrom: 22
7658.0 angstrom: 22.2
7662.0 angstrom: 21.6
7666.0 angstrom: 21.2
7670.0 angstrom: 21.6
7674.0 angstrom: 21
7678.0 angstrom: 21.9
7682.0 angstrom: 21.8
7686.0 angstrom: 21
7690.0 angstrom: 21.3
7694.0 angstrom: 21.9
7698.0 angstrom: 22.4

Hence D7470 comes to 0.04 mag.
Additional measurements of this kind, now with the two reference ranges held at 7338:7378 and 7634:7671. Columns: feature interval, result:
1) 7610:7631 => 0.041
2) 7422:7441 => -0.055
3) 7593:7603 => 0.213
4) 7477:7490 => -0.083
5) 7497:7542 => -0.056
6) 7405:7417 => -0.084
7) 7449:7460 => -0.052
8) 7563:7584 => -0.027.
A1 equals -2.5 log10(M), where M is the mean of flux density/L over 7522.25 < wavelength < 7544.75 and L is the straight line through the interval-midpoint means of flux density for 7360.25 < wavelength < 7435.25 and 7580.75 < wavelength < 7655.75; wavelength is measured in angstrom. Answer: -0.06 mag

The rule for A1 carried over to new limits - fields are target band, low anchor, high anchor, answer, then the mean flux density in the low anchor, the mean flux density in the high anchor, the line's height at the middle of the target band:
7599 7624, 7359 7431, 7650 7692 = 0.17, 21.6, 21.6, 21.6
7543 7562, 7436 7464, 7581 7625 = -0.08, 21.7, 19.3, 20.1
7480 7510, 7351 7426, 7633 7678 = -0.06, 21.5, 21.2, 21.4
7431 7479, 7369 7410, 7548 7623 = -0.02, 21.5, 20.2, 21.1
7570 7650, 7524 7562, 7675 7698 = 0.08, 21.6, 21.6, 21.6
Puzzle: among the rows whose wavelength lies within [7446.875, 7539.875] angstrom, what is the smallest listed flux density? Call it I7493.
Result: 19.7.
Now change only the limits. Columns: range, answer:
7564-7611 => 15.3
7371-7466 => 20.2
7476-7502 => 22.2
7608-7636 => 19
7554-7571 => 20.7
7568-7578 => 21.2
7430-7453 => 21.4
